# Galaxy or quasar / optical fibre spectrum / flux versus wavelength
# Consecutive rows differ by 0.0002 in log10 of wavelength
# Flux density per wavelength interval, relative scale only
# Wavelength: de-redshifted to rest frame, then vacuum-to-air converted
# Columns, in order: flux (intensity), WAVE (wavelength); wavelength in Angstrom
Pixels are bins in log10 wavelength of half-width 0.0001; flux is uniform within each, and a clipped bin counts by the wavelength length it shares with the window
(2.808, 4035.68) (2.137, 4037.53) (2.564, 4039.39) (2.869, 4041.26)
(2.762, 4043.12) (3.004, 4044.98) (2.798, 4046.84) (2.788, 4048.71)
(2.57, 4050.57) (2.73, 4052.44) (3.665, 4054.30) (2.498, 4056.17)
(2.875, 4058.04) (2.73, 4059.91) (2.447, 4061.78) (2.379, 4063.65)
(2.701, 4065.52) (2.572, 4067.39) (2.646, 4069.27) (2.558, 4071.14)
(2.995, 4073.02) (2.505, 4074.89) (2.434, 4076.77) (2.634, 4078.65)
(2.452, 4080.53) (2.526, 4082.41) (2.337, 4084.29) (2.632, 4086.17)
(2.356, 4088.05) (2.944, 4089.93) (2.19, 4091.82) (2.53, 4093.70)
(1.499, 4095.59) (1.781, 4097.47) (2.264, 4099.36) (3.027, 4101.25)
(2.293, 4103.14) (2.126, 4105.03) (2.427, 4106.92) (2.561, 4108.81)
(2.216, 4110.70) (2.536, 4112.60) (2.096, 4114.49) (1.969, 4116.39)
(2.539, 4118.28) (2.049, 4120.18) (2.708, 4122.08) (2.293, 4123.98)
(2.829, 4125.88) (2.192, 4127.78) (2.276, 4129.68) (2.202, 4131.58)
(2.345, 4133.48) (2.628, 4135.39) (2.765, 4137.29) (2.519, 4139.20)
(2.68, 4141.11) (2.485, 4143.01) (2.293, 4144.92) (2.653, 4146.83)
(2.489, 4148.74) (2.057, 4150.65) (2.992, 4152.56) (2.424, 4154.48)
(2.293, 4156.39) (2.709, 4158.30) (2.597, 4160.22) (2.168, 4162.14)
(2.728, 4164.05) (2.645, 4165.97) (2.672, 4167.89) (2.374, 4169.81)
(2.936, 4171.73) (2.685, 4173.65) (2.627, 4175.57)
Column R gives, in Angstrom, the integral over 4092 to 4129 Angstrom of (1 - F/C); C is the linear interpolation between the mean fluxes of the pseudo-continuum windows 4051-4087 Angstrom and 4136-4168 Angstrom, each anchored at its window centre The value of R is 4.0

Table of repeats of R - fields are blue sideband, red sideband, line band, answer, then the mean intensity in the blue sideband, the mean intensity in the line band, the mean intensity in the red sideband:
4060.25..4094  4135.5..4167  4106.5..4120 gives 1.2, 2.55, 2.32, 2.53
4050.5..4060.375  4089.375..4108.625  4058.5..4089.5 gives 0.7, 2.87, 2.57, 2.31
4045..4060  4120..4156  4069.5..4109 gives 3.8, 2.85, 2.43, 2.47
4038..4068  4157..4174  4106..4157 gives 4.2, 2.74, 2.43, 2.6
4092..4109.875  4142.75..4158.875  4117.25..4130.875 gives -0.2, 2.28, 2.41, 2.48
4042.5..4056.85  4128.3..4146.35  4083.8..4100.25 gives 2.4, 2.86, 2.28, 2.46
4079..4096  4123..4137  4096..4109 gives 0.6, 2.42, 2.31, 2.41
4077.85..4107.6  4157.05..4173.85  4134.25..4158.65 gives 0.1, 2.37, 2.53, 2.6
